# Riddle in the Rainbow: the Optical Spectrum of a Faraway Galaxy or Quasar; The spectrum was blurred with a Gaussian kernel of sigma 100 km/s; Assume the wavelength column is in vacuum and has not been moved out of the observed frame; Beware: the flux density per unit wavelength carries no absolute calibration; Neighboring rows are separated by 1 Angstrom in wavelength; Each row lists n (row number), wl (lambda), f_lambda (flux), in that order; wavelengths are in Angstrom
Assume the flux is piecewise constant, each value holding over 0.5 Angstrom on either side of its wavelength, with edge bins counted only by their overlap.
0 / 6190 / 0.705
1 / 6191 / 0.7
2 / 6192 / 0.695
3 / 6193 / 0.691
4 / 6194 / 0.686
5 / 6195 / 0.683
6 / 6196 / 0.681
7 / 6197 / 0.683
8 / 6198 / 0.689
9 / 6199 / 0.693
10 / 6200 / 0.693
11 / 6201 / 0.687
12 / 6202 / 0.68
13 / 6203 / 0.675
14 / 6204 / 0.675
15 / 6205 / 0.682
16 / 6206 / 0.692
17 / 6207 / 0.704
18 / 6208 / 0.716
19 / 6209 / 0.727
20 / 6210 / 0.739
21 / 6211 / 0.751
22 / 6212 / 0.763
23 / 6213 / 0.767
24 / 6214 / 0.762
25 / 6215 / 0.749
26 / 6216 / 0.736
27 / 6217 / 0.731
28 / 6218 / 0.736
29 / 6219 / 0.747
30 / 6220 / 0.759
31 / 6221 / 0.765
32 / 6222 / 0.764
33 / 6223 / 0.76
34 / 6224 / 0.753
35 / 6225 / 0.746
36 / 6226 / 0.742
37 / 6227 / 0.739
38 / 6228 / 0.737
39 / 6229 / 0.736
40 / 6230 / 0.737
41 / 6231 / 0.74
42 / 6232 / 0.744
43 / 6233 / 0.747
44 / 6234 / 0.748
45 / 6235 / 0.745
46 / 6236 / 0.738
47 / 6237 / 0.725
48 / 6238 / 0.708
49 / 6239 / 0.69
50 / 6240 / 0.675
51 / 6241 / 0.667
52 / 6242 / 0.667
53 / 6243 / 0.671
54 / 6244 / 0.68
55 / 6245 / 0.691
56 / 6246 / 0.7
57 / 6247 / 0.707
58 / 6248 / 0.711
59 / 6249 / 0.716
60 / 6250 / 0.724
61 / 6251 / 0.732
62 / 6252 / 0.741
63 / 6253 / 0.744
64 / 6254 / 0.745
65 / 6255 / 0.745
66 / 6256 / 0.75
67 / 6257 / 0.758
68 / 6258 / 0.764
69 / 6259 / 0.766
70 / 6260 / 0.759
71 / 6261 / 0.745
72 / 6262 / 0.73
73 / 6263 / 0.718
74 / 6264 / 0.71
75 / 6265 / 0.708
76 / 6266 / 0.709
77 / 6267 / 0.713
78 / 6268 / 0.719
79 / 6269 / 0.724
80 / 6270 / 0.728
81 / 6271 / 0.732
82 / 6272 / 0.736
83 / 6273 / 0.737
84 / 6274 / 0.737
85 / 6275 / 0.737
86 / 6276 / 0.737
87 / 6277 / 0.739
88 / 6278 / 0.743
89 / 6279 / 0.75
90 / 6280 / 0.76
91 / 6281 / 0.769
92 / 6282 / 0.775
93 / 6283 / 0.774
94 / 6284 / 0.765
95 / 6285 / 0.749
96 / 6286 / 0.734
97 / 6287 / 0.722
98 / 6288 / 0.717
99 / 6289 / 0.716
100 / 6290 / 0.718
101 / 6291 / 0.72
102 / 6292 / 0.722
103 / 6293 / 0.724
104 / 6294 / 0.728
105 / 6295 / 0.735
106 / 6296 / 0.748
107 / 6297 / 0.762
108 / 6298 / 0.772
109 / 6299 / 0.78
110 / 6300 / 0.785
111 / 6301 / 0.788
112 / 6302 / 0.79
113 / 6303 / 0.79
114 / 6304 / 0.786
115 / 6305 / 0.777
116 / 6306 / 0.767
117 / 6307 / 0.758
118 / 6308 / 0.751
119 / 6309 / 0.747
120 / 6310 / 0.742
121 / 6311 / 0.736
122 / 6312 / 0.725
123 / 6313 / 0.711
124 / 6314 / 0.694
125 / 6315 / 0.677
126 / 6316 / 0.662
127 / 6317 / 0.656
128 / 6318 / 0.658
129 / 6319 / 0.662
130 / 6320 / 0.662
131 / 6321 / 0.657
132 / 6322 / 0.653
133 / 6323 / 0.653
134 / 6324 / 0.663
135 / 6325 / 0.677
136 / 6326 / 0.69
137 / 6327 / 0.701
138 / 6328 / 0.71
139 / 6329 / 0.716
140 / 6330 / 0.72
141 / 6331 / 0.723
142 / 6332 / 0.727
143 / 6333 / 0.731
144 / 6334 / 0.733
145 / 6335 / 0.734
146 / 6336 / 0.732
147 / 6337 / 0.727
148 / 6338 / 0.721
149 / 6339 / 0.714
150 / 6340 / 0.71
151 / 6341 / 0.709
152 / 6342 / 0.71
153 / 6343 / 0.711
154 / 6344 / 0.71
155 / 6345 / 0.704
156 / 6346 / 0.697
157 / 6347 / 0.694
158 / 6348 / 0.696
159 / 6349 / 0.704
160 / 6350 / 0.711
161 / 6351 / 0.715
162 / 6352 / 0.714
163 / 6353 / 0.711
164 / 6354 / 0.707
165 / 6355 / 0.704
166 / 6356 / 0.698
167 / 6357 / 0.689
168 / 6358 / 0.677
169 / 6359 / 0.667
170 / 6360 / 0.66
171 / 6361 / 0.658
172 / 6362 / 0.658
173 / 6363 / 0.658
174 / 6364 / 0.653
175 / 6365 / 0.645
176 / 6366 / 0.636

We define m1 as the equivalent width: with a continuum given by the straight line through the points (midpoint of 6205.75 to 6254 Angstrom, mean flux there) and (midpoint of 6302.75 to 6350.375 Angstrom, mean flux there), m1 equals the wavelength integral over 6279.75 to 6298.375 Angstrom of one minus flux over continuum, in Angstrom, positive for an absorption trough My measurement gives -0.6 Angstrom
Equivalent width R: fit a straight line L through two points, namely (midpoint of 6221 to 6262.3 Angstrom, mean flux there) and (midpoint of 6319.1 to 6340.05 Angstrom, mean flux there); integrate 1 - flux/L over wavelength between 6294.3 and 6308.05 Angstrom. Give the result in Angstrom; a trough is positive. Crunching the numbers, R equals -1.2 Angstrom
